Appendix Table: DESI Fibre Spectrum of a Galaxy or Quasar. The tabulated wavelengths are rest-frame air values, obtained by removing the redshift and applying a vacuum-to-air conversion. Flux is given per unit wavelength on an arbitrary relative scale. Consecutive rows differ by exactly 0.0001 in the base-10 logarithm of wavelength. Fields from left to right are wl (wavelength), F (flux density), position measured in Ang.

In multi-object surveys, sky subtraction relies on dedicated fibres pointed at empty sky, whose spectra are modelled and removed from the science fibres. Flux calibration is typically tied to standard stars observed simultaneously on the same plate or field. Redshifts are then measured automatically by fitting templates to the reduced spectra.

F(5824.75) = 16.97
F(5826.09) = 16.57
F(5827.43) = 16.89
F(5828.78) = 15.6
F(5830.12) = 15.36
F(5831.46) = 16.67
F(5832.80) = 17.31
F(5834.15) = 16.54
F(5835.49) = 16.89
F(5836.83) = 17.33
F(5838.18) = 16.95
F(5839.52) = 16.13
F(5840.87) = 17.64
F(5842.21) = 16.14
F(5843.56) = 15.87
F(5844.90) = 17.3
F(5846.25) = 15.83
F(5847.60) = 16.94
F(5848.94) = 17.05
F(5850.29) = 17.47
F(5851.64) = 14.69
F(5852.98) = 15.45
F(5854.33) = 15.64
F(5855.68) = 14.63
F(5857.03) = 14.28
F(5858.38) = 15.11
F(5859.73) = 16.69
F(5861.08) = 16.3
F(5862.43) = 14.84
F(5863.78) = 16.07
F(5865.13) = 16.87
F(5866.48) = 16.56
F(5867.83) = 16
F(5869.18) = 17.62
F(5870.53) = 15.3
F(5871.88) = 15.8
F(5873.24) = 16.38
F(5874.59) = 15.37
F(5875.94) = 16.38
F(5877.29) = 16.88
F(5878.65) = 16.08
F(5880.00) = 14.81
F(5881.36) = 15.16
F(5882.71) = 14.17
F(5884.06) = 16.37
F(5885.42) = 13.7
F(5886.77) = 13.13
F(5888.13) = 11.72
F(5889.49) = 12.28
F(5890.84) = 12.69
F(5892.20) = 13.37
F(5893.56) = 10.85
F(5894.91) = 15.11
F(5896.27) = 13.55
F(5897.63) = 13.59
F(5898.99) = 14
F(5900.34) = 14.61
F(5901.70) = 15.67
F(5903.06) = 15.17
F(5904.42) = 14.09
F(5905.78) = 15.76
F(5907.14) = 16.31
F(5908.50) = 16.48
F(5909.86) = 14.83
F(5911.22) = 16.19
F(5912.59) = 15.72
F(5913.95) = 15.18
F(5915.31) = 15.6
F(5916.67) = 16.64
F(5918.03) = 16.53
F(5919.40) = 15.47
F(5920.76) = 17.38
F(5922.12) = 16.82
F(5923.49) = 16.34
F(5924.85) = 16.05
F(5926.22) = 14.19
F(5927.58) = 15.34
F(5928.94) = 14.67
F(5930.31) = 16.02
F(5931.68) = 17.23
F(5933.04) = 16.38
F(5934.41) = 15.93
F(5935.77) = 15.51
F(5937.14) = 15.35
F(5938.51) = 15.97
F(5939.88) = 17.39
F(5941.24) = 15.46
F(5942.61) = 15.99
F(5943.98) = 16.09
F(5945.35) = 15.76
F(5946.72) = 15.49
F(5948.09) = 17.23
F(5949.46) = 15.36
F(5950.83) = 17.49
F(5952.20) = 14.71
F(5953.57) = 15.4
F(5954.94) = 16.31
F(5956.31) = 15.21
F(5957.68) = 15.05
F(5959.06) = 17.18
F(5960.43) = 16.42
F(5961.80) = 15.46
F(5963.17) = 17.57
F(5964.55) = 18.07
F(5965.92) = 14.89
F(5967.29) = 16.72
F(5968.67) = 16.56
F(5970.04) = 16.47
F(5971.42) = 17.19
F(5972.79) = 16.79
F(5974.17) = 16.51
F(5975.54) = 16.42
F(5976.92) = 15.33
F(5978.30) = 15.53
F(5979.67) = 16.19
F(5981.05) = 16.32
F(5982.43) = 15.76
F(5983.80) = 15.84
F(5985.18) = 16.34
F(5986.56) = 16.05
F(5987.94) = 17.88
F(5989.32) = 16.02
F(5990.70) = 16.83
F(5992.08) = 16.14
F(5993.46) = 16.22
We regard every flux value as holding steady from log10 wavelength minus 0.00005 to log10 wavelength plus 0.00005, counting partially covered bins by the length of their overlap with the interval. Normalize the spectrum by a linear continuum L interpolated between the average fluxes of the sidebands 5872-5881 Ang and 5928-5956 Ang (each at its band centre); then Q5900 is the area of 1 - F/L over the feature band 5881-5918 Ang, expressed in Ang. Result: 3.24 Ang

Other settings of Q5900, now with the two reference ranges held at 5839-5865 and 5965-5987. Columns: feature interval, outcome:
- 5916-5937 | 0.2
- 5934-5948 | 0.2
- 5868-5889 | 1.1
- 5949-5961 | 0.2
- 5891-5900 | 1.5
